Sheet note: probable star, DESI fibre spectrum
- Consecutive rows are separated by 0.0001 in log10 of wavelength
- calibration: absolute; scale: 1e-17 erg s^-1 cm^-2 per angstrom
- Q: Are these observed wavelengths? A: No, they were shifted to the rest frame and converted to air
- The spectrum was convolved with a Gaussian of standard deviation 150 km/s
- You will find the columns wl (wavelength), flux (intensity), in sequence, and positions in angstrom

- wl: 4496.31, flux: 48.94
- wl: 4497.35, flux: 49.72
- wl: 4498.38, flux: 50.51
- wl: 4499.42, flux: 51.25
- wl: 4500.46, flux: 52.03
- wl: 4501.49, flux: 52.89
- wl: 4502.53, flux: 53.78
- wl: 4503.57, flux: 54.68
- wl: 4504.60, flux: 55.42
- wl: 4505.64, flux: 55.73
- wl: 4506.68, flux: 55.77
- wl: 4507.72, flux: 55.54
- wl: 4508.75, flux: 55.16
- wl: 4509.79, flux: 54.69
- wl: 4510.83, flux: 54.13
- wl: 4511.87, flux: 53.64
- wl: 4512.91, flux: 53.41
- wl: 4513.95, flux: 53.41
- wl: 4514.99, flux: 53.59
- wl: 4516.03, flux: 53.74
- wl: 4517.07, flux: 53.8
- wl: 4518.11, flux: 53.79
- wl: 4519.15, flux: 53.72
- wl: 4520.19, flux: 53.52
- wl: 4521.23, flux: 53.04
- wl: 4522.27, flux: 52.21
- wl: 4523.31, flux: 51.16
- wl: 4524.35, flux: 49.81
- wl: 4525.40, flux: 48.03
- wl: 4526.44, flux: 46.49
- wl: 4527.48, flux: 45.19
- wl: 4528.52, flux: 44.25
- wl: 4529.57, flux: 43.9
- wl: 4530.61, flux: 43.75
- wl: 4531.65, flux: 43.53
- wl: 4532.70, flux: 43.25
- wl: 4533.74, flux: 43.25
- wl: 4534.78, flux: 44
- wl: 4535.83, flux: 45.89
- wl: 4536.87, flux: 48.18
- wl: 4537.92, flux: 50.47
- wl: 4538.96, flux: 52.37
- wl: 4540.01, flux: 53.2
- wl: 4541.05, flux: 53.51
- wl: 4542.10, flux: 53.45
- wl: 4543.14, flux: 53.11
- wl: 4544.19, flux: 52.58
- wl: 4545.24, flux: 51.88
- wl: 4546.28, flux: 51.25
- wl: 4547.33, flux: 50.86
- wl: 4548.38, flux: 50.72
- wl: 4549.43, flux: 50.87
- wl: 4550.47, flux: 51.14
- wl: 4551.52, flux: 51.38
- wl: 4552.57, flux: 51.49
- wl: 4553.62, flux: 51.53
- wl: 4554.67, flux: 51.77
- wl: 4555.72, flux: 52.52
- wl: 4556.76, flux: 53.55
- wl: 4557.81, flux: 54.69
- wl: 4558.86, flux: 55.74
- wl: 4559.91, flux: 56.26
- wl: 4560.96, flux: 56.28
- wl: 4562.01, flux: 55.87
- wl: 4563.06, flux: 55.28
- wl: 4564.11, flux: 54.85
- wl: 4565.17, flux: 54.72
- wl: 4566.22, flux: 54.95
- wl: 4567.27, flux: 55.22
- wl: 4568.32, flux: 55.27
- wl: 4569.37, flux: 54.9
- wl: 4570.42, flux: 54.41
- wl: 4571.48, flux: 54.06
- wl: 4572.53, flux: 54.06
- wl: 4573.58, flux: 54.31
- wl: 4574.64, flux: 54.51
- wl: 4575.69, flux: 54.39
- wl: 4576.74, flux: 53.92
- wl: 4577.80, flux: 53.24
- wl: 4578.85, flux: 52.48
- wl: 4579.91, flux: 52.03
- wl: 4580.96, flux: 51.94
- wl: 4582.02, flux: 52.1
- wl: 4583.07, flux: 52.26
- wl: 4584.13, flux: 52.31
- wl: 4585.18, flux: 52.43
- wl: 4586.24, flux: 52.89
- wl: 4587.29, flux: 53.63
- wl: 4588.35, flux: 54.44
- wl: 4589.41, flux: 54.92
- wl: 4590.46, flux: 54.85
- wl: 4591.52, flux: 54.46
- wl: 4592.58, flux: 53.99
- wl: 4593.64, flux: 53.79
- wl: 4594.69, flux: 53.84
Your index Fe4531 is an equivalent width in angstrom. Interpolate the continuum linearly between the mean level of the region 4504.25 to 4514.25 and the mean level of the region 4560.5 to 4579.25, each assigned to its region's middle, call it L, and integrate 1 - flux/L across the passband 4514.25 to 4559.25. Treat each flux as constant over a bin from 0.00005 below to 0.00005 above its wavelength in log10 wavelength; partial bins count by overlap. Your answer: 3.5 angstrom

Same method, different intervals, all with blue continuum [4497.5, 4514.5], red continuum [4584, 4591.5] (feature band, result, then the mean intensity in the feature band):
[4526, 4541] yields 2.0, 46.5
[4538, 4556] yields 0.6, 51.9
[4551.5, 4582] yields -0.1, 54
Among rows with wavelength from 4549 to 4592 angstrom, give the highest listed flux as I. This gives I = 56.28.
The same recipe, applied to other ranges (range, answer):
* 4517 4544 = 53.8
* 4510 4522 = 54.13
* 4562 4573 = 55.87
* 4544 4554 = 52.58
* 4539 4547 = 53.51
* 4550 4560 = 56.26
